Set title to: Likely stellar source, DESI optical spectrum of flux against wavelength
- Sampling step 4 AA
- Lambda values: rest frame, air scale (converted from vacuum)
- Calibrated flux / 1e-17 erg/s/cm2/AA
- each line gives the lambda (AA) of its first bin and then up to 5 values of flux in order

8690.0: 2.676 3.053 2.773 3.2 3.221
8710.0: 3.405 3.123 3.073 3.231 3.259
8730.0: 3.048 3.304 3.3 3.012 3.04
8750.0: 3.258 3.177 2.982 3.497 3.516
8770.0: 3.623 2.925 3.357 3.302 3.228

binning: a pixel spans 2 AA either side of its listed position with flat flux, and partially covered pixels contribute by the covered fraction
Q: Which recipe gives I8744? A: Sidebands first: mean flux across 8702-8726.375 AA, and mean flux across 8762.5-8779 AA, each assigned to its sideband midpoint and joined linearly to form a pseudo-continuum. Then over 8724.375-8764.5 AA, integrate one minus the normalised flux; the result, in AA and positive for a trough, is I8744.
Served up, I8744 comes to 1.3 AA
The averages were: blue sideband 3.21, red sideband 3.37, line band 3.19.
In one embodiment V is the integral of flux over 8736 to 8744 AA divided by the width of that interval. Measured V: 3.16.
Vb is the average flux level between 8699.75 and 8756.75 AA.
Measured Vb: 3.18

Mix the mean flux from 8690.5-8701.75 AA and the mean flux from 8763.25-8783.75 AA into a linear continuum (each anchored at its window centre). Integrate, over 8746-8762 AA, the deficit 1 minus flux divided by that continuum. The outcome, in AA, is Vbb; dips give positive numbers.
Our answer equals 0.4 AA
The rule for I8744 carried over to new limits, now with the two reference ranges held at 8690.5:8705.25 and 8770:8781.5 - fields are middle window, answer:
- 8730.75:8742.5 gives -0.4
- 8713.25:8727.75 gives -0.5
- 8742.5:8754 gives 0.1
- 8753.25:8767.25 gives -0.4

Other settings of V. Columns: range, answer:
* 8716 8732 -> 3.15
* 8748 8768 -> 3.29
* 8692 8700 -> 2.91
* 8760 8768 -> 3.51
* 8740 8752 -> 3.1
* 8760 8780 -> 3.38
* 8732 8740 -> 3.3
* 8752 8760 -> 3.08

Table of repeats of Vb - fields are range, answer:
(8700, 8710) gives 3.25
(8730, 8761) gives 3.16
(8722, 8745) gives 3.18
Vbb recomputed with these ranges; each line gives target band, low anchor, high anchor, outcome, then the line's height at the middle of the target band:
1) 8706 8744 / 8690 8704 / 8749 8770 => -0.9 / 3.12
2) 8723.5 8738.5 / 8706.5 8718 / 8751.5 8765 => 0.1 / 3.23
